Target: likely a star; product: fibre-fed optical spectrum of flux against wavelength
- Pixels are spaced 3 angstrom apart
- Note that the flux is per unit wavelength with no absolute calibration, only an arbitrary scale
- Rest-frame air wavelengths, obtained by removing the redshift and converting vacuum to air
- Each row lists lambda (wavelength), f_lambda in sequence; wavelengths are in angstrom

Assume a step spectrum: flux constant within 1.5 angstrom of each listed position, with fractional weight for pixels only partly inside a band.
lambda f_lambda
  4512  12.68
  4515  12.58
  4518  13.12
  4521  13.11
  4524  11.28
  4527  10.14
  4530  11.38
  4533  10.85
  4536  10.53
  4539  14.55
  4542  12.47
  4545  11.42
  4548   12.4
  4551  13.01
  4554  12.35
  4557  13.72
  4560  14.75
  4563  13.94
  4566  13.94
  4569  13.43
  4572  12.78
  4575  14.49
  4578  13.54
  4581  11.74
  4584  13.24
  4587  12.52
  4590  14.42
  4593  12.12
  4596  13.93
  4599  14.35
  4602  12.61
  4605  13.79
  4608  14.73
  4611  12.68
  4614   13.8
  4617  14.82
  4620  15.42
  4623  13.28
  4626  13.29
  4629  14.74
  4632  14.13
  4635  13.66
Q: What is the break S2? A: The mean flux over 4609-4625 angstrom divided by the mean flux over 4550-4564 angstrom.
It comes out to 1.03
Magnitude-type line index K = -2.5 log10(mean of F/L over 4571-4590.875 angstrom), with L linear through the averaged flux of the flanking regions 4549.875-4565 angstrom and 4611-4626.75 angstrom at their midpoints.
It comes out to 0.04 mag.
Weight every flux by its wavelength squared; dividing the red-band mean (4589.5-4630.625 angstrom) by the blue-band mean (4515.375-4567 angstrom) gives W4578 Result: 1.14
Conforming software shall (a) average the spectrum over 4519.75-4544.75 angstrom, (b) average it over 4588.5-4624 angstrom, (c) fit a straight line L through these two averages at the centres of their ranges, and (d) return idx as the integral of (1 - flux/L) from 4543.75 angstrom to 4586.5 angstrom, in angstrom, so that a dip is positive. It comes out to -1.7 angstrom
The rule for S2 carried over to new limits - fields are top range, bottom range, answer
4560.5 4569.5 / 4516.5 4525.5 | 1.11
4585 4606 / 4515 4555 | 1.11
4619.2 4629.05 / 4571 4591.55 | 1.06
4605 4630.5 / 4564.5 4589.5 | 1.06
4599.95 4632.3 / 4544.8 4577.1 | 1.04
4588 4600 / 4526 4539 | 1.22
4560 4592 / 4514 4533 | 1.14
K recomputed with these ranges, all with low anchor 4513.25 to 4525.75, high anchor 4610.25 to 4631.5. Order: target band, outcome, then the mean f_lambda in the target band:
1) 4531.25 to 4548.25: 0.07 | 12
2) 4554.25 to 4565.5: -0.07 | 13.9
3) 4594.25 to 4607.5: 0.00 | 13.7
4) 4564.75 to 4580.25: -0.02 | 13.5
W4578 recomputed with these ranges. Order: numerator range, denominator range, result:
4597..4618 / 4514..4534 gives 1.22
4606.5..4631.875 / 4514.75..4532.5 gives 1.24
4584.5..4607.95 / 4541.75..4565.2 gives 1.05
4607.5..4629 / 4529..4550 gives 1.21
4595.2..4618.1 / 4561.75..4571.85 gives 1.03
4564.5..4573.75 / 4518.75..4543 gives 1.15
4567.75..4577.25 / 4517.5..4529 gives 1.18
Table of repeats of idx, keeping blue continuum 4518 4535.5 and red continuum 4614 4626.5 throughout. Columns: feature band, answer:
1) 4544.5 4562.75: -1.2 angstrom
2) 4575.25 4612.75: 0.3 angstrom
